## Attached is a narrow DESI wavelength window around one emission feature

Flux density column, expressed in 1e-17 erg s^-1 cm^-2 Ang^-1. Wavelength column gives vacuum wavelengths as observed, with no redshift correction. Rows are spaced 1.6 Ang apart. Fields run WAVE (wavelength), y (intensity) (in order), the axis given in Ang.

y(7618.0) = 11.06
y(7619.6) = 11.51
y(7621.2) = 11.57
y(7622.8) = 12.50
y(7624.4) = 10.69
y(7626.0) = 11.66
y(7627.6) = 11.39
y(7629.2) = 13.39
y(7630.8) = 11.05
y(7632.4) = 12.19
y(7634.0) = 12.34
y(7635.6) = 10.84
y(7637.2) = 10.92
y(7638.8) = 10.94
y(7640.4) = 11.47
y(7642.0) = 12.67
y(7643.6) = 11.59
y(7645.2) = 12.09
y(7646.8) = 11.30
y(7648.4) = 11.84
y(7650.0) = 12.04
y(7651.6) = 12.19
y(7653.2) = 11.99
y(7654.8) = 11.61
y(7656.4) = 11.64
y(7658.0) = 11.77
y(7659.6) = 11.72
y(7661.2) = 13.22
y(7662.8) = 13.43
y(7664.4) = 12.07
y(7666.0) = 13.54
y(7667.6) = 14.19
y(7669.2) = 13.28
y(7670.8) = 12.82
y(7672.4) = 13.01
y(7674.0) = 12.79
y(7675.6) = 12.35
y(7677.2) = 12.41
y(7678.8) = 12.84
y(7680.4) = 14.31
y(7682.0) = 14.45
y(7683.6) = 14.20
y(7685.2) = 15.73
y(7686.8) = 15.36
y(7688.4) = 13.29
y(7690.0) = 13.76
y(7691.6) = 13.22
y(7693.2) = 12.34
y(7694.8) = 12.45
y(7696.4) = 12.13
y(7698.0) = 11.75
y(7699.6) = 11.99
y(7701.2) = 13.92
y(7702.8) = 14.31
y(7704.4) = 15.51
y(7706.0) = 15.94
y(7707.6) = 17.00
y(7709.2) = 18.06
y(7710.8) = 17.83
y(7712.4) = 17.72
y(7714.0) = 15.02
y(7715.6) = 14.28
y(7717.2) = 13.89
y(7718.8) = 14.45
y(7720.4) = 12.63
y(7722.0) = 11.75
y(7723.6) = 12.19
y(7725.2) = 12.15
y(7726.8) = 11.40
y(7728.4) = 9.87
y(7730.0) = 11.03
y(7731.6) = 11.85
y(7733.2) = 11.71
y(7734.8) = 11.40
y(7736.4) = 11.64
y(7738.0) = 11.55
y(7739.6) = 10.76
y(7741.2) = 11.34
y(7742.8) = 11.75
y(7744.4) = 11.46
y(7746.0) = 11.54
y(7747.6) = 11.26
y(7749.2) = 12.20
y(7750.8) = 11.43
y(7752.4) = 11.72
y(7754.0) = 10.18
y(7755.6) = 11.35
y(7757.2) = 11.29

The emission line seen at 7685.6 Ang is H-alpha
